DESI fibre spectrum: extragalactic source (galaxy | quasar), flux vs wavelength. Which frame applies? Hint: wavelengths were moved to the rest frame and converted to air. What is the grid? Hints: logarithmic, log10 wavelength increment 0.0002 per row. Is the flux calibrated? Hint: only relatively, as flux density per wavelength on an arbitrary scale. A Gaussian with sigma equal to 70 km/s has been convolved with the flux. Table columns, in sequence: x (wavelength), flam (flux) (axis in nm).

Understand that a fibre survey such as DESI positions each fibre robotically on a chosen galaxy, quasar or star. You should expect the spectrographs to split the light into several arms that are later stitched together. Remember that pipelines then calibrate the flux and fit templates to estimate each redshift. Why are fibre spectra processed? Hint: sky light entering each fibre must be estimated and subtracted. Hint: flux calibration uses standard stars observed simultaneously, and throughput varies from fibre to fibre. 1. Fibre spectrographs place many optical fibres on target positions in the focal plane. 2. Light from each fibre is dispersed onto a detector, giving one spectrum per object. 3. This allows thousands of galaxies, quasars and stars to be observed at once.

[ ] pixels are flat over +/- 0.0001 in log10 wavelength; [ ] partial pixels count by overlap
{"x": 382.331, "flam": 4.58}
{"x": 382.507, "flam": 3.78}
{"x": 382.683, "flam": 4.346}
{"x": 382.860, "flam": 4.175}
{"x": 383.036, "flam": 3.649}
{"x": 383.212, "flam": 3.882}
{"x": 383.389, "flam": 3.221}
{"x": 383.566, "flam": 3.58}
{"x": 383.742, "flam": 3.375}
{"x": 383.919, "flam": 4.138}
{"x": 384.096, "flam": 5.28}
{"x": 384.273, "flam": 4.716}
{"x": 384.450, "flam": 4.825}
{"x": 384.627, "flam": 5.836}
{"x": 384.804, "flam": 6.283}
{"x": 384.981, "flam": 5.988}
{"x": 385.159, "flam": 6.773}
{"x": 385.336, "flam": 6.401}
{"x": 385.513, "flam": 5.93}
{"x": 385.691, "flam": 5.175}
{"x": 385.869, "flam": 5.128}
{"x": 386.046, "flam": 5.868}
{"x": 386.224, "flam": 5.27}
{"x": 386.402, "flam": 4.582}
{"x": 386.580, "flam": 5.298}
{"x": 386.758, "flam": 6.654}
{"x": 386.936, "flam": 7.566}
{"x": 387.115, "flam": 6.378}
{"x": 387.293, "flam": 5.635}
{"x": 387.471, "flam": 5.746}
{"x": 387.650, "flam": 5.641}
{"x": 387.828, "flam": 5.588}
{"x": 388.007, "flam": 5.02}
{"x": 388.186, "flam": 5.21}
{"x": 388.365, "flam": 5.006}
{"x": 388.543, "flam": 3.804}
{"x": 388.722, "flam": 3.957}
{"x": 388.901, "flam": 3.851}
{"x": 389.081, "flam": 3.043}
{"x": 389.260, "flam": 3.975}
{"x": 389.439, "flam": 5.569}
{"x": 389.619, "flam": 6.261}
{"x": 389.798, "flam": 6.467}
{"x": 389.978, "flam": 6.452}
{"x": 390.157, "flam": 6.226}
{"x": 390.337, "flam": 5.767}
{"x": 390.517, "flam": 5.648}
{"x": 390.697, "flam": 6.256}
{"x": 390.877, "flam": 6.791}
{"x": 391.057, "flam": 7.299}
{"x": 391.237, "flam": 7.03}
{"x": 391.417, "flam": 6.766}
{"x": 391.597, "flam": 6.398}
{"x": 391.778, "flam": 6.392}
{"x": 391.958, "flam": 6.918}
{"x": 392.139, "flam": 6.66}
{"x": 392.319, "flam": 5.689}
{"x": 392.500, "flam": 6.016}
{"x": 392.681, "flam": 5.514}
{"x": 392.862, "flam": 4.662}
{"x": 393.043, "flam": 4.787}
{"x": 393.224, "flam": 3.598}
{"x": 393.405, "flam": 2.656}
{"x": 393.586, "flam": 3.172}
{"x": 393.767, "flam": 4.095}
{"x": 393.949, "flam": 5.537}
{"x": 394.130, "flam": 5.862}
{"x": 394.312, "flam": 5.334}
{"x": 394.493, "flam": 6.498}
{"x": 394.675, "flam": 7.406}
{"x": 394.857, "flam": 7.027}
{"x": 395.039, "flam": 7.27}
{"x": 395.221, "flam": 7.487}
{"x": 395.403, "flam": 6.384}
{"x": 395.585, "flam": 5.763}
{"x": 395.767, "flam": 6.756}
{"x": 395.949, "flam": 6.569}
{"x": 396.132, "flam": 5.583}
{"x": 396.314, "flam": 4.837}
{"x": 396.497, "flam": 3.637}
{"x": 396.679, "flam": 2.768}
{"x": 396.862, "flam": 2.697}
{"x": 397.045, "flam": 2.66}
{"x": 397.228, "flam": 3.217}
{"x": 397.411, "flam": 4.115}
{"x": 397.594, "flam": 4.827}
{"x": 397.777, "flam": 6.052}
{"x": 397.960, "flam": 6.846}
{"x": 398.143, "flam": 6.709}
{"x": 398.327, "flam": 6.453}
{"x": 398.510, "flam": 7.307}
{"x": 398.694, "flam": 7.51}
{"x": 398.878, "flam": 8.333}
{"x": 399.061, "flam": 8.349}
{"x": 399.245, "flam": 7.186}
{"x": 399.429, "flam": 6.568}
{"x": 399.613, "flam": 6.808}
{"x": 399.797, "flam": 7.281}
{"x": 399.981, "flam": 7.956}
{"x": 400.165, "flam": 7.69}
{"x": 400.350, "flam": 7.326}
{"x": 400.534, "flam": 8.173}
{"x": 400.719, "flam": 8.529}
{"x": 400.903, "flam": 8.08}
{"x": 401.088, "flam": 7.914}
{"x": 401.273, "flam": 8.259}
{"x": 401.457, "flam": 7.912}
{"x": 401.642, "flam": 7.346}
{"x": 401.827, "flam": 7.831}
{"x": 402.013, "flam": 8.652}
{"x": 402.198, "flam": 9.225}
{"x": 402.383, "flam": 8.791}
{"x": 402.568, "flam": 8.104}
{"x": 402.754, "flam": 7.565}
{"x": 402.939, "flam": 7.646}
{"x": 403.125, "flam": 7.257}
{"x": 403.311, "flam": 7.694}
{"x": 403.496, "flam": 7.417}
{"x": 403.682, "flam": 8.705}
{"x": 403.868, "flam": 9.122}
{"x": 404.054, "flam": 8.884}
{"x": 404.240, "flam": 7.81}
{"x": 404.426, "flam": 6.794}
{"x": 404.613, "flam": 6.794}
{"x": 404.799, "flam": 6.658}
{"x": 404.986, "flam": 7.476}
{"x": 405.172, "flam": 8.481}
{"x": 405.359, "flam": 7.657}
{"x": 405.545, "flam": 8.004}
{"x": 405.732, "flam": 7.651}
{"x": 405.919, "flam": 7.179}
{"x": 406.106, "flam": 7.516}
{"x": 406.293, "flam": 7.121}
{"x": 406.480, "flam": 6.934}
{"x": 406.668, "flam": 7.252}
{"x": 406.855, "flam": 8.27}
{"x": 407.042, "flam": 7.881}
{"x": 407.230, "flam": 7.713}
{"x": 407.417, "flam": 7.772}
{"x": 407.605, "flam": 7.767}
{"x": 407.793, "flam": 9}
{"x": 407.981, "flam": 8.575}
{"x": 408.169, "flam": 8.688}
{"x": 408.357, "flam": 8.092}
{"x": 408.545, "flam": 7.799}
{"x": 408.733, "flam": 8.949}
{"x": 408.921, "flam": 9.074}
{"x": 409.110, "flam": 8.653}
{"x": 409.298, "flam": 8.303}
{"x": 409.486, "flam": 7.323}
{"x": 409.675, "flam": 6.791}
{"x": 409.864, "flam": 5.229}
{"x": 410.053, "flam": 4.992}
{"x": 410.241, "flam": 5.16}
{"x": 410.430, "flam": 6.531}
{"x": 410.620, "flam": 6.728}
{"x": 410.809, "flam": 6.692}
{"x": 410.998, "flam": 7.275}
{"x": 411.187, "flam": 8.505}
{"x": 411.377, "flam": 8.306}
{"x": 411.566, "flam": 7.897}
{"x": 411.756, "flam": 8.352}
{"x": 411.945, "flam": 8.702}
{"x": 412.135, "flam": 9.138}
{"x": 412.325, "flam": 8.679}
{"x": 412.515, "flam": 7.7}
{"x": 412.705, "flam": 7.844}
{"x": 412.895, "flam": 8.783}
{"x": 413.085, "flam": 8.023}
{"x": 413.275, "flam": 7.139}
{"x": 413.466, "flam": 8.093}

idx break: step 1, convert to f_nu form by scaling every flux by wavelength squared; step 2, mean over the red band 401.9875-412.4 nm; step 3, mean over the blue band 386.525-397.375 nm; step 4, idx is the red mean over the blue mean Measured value 1.5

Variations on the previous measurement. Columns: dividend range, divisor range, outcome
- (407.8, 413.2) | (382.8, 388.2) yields 1.67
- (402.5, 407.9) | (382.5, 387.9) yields 1.64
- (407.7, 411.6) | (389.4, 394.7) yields 1.43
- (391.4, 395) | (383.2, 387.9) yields 1.07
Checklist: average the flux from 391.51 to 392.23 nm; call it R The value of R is 6.59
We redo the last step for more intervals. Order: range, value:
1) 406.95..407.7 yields 7.78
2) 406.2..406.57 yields 7.03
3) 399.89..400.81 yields 7.93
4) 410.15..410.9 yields 6.27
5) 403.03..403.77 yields 7.76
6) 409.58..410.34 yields 5.55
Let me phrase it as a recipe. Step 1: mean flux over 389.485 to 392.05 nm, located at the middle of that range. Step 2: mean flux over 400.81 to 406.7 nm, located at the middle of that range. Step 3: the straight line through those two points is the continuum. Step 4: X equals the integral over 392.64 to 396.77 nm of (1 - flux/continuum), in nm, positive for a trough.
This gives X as 0.91 nm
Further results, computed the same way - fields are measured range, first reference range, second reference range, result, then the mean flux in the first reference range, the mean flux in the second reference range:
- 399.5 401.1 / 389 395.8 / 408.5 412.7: -0.28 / 5.82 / 7.58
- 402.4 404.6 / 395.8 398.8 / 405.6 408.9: -0.33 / 5.16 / 7.92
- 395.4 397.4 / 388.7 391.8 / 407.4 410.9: 0.57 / 5.81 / 7.47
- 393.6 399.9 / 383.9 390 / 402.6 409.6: 0.73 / 5.41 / 7.88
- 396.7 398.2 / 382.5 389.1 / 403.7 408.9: 0.49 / 5.05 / 7.88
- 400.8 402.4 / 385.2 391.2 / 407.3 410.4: -0.30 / 5.58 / 7.61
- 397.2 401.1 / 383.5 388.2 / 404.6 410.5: -0.14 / 5.49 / 7.55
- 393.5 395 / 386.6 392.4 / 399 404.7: 0.21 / 5.8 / 7.86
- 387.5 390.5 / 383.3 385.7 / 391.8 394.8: 0.04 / 5.11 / 5.32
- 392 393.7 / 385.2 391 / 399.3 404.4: 0.41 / 5.53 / 7.93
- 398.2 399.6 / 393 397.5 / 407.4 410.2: -0.38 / 5.03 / 7.75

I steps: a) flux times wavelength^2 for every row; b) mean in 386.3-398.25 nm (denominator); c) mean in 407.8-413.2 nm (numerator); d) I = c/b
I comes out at 1.6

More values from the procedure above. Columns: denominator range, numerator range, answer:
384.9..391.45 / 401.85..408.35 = 1.52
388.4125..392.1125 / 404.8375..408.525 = 1.48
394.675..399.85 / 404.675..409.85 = 1.37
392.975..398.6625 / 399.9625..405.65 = 1.54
